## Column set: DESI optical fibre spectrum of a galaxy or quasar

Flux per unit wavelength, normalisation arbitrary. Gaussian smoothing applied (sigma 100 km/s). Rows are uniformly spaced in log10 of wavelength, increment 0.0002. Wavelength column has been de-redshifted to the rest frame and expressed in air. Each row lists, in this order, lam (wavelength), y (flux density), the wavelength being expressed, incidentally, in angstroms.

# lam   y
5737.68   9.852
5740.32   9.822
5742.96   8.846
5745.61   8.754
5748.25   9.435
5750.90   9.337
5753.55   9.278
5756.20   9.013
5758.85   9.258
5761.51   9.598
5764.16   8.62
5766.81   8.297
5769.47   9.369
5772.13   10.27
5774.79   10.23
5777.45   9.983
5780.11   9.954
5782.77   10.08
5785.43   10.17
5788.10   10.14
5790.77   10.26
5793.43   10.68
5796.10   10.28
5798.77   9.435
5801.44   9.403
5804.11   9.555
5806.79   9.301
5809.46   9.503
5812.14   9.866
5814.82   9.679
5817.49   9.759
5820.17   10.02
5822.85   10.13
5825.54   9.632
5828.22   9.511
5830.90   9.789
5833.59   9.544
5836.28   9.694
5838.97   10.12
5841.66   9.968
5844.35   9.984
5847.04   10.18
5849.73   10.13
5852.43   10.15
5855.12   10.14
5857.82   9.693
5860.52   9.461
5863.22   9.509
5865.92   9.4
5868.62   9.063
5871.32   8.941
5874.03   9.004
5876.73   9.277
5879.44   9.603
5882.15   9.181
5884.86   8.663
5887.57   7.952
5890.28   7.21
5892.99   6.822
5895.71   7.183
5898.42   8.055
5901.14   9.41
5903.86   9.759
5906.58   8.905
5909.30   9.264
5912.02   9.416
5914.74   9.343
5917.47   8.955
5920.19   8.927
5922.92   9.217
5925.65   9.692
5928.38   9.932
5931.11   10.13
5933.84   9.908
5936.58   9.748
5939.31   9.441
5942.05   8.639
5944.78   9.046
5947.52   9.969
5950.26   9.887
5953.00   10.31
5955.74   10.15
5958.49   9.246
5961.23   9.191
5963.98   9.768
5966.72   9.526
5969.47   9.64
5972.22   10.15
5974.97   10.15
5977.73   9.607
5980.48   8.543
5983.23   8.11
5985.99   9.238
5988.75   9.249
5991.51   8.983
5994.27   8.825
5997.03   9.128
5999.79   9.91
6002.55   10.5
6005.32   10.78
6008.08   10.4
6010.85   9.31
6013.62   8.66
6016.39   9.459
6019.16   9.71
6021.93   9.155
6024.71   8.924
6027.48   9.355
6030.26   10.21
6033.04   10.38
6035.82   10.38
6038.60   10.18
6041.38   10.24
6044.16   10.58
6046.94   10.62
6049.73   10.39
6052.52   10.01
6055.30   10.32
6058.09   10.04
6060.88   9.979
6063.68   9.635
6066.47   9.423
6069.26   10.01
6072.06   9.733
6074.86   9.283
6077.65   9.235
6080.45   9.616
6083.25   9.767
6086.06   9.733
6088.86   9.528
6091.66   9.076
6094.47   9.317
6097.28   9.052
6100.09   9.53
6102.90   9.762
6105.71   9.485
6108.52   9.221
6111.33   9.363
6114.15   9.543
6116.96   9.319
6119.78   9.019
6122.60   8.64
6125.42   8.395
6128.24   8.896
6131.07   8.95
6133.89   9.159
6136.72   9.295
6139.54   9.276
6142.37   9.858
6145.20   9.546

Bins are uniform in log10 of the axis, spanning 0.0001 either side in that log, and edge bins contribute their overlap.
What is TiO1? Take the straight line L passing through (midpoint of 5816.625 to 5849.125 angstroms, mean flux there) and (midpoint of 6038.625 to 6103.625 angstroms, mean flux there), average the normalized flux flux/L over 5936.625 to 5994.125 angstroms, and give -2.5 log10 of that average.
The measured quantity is 0.04 mag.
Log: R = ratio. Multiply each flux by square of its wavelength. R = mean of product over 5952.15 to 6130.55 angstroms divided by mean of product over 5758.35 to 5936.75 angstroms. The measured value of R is 1.08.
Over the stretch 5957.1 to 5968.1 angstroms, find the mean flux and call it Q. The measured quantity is 9.43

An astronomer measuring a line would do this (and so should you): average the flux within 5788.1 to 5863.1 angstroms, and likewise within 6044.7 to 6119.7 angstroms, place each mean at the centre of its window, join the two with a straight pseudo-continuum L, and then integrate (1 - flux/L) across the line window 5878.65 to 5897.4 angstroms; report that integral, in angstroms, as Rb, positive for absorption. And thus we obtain 3.4 angstroms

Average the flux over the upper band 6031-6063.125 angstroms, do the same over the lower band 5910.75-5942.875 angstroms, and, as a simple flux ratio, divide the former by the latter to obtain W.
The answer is 1.09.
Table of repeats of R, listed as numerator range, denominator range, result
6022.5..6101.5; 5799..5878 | 1.09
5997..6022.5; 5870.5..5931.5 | 1.14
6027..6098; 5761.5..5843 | 1.10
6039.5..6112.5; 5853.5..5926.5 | 1.16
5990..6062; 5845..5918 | 1.14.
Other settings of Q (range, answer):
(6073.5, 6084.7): 9.48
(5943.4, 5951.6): 9.64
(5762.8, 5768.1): 8.48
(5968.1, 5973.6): 9.9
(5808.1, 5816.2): 9.69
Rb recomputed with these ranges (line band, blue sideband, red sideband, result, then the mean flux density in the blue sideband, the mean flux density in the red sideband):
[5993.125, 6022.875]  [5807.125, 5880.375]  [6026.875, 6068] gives 1.2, 9.69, 10.1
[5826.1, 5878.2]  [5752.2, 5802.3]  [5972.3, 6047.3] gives 0.1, 9.7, 9.65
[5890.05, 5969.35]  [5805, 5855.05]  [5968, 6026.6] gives 2.9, 9.84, 9.45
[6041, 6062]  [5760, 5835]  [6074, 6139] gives -2.1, 9.75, 9.27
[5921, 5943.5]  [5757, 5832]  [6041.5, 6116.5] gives 0.4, 9.74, 9.71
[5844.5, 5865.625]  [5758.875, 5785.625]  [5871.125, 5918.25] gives -2.0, 9.62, 8.71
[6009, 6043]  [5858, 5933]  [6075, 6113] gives -1.5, 8.99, 9.43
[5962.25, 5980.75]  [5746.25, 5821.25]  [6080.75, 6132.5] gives -0.5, 9.66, 9.26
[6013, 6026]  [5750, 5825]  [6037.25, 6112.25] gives 0.7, 9.7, 9.75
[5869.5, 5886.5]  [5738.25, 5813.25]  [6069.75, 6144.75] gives 0.8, 9.6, 9.32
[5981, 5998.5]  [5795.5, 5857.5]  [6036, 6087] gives 1.8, 9.81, 9.94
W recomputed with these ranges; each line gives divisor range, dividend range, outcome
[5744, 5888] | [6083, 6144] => 0.97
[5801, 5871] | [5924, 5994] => 0.98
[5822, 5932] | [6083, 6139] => 1.00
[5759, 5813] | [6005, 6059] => 1.02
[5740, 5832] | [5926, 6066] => 1.01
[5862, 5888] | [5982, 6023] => 1.04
